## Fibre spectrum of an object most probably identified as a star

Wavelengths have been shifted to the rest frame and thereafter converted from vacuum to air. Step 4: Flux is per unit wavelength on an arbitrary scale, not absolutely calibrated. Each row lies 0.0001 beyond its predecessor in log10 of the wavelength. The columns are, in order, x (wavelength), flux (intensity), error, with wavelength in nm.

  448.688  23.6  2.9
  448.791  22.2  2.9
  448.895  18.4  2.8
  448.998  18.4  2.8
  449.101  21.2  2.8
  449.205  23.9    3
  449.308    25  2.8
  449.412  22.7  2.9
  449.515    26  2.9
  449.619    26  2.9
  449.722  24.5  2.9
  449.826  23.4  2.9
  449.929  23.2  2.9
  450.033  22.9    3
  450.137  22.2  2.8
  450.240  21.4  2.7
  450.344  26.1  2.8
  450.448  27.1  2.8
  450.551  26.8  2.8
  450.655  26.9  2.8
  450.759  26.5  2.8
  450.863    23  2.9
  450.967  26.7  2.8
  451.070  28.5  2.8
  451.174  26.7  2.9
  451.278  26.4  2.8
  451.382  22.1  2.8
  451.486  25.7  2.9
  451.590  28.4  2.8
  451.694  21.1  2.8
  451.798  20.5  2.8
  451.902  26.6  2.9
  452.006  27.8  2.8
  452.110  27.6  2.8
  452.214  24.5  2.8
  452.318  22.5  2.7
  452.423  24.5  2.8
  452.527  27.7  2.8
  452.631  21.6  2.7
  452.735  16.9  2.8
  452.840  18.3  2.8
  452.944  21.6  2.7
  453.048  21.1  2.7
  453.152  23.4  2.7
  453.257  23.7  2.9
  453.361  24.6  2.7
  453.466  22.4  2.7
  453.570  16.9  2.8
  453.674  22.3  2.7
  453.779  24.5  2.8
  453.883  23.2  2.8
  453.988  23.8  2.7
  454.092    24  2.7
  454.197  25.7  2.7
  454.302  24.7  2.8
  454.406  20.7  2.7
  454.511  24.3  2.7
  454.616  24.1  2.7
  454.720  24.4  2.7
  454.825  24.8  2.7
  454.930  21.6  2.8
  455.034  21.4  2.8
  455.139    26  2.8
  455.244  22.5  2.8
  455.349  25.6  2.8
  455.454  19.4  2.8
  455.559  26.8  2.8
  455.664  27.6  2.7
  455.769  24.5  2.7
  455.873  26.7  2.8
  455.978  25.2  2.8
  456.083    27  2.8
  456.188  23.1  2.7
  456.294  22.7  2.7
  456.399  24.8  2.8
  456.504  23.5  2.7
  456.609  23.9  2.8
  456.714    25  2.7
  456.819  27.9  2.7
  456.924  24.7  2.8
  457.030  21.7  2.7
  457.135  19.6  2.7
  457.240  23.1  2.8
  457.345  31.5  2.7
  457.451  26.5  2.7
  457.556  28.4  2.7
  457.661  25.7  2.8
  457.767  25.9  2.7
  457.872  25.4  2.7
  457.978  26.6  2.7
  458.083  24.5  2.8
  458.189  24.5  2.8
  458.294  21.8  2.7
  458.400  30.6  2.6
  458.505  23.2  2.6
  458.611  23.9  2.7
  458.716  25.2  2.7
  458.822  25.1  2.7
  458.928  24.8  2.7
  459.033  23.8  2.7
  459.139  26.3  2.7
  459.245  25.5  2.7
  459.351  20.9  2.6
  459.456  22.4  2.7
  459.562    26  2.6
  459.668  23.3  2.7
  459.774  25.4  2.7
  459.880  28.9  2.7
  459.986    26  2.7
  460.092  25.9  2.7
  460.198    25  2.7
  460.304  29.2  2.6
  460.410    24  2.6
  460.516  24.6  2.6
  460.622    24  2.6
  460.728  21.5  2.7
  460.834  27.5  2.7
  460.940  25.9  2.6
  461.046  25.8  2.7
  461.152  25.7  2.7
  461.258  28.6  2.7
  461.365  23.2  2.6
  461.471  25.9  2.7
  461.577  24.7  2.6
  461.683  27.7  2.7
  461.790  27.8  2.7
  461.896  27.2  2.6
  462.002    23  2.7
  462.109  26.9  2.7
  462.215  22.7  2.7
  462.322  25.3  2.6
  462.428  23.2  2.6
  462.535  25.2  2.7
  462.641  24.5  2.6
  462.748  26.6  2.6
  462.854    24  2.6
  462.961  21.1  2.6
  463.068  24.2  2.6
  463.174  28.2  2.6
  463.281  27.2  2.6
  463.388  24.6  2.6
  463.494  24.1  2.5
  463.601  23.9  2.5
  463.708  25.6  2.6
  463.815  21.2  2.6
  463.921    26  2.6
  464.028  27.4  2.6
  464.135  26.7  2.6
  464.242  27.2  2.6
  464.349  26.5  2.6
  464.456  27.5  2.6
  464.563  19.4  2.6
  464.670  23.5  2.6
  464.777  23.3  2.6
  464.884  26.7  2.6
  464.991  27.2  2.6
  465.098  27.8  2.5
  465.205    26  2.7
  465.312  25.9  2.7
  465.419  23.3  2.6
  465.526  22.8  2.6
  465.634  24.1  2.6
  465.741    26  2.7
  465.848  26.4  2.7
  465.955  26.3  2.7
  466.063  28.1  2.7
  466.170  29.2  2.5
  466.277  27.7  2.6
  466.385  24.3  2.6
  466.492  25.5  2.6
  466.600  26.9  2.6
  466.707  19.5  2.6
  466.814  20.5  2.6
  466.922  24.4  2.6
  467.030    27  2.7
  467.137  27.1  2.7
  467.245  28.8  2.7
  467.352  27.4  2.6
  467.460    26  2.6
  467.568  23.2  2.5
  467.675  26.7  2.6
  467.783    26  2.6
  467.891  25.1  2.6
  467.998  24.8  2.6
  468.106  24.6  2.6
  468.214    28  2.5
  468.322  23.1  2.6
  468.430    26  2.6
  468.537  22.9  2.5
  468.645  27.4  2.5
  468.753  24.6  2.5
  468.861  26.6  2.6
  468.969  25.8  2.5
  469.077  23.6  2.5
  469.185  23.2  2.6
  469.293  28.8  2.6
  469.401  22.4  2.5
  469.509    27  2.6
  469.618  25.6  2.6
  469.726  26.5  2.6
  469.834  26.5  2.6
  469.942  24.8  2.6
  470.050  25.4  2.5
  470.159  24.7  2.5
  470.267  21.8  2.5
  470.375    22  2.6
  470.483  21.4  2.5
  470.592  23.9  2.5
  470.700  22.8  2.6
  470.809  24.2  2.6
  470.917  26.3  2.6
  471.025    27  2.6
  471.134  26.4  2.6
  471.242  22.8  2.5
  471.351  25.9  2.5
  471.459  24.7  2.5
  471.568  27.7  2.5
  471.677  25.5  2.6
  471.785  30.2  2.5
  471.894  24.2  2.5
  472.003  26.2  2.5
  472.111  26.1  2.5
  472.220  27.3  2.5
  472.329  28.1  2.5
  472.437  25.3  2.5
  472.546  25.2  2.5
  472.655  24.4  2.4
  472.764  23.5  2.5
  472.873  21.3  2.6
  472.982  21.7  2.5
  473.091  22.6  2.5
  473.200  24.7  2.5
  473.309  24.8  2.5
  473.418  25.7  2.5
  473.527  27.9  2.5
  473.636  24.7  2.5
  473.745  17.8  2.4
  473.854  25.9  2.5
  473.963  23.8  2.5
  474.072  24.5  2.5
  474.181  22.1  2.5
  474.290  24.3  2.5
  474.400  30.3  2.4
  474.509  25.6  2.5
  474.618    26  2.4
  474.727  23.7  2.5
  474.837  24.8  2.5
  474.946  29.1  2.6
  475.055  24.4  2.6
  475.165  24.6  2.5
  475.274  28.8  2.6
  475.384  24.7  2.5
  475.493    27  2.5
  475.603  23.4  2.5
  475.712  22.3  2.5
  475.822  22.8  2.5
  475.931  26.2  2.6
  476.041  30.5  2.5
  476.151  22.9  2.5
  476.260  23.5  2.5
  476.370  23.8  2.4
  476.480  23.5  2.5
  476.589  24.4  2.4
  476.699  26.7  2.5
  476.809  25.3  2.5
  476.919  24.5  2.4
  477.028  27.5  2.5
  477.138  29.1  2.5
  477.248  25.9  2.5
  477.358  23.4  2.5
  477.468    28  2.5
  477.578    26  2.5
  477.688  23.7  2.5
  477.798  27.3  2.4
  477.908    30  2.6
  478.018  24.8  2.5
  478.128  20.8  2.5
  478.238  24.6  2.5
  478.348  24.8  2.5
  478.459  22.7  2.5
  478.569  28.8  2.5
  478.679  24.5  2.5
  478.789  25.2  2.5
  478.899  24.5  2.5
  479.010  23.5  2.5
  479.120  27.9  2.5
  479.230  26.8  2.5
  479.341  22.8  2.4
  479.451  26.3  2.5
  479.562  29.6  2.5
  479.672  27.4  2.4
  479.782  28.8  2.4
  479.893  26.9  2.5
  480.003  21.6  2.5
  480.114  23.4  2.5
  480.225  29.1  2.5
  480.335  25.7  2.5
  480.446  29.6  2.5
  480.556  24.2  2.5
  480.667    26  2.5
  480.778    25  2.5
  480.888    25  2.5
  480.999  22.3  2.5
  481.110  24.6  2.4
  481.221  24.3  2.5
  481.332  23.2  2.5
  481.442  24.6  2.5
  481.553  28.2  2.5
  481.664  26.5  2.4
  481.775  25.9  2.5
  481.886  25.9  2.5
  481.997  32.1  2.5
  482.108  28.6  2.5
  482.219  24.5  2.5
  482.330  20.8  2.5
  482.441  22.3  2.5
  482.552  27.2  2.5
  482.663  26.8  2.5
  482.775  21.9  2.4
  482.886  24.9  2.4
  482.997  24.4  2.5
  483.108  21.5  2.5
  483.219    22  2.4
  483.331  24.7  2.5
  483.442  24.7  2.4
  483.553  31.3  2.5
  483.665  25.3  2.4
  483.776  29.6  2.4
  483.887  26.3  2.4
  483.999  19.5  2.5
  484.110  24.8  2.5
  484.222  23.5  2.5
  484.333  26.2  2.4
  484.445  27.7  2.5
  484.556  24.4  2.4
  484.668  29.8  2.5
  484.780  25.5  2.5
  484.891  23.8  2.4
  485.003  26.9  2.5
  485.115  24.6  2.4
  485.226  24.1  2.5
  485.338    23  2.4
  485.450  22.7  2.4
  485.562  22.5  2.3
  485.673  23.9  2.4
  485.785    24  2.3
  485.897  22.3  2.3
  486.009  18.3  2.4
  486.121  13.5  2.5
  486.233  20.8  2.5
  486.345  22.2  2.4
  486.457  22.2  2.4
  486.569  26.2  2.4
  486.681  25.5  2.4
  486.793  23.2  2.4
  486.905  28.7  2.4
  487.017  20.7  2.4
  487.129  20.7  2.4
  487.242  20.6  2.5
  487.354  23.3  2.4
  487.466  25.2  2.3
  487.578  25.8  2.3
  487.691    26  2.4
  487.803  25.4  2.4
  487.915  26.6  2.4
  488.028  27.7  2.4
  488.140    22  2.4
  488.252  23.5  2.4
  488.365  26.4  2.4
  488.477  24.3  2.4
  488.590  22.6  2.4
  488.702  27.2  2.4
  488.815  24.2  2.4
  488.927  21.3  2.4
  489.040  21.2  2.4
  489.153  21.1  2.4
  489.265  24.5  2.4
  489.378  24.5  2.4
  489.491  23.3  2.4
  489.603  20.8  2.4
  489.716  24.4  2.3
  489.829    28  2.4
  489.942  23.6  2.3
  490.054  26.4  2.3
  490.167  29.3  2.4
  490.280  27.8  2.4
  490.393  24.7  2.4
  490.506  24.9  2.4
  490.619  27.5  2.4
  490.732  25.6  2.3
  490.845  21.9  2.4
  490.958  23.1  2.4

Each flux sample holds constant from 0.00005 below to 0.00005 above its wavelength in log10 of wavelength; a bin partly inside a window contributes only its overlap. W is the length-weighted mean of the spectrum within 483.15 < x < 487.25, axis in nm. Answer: 24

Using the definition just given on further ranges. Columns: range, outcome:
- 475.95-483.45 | 25.4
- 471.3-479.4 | 25.2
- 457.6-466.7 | 25.3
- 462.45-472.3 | 25.3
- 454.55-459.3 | 24.8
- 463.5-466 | 25.2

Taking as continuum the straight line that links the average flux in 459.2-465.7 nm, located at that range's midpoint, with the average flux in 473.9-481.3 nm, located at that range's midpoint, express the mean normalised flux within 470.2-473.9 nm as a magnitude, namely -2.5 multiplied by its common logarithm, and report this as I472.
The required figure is 0.03 mag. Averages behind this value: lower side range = 25.2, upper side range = 25.5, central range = 24.7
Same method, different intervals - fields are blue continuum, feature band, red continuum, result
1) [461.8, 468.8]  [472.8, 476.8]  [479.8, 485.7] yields 0.022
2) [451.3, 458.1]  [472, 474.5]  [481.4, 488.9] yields -0.016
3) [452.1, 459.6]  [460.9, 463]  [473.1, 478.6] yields -0.036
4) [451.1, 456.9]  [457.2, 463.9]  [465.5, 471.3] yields -0.033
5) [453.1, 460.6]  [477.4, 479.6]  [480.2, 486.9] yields -0.040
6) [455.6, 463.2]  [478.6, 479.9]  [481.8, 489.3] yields -0.074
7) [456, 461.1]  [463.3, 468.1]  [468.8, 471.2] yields -0.021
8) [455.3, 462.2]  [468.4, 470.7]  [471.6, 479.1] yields 0.019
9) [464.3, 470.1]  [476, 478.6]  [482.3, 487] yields -0.034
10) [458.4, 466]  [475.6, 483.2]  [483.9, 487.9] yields -0.056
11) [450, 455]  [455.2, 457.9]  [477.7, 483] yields -0.035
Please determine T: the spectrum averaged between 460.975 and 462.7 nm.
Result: 25.5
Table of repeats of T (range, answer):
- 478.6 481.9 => 25.7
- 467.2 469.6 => 25.5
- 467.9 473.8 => 24.9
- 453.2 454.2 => 23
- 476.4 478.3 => 25.6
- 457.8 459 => 25.1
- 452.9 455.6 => 23.2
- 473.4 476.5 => 25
